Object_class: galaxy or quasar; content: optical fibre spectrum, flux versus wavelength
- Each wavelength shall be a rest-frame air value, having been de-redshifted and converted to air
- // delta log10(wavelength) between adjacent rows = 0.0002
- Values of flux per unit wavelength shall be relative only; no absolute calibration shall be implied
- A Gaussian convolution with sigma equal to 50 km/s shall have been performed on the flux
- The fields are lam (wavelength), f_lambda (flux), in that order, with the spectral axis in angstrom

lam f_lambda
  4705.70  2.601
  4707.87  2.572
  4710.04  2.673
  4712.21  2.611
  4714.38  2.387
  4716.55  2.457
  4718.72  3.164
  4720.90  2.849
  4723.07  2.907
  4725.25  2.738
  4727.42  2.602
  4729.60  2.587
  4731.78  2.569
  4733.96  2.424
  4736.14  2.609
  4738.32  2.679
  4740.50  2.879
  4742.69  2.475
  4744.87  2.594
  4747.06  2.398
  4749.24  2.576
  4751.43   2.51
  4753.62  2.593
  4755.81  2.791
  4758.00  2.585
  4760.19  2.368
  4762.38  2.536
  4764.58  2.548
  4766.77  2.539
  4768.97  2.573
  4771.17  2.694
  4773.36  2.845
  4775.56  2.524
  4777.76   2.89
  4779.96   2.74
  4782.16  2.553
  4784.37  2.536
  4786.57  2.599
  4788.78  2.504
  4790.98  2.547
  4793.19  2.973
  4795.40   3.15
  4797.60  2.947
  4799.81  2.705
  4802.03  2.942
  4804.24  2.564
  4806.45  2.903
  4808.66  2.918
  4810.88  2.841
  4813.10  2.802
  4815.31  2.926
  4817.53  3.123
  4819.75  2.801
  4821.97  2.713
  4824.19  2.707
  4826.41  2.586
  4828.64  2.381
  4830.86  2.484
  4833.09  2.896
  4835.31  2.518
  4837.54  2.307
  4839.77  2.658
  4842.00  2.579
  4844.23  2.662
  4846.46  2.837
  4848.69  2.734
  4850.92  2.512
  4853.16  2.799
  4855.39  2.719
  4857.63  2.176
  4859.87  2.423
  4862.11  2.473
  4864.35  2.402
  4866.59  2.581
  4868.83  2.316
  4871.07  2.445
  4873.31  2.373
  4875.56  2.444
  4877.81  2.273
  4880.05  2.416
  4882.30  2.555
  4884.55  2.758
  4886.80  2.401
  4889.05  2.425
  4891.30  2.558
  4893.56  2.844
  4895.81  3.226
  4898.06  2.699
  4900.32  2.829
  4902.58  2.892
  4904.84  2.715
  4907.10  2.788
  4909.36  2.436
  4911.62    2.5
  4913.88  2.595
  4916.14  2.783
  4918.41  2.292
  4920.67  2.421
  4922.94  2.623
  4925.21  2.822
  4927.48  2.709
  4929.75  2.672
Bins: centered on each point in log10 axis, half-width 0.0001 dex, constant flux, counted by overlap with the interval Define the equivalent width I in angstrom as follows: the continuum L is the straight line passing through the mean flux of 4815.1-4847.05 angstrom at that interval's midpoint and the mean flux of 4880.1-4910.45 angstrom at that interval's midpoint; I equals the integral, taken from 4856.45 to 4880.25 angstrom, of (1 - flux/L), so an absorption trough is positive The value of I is 2.57 angstrom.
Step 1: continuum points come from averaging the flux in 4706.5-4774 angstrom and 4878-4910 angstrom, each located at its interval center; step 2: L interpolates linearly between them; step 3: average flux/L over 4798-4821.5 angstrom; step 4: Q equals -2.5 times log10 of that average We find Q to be -0.08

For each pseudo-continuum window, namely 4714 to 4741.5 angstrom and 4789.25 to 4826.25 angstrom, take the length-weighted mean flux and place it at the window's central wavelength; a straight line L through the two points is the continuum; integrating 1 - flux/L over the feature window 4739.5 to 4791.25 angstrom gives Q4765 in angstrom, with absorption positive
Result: 2.9 angstrom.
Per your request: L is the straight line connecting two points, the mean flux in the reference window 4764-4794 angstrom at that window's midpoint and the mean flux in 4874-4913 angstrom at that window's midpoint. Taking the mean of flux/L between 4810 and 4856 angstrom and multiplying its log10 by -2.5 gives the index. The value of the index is -0.023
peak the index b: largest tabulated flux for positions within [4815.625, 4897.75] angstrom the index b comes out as 3.226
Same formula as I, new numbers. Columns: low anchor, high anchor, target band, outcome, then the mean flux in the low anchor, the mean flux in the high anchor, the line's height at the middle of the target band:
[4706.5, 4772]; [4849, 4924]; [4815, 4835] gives -1.0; 2.62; 2.57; 2.59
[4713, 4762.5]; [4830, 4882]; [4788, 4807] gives -1.7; 2.62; 2.52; 2.57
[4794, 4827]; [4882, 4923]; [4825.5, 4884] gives 4.9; 2.85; 2.65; 2.75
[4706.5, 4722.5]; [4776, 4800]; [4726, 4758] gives 1.3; 2.68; 2.74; 2.7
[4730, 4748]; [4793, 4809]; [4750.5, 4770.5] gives 0.9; 2.58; 2.88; 2.68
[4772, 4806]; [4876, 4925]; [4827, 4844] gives 0.9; 2.74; 2.62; 2.69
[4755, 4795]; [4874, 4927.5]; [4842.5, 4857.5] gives -0.2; 2.64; 2.62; 2.63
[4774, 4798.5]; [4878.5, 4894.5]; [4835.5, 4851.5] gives 0.1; 2.72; 2.55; 2.63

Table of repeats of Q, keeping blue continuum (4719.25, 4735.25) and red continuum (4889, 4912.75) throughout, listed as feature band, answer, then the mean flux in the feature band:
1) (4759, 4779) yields 0.03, 2.61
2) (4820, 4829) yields 0.03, 2.63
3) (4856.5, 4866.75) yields 0.14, 2.39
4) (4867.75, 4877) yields 0.14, 2.39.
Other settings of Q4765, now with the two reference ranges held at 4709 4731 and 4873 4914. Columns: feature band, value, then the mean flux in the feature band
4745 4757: 0.5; 2.58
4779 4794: 0.2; 2.63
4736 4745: 0.1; 2.66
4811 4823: -1.0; 2.87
